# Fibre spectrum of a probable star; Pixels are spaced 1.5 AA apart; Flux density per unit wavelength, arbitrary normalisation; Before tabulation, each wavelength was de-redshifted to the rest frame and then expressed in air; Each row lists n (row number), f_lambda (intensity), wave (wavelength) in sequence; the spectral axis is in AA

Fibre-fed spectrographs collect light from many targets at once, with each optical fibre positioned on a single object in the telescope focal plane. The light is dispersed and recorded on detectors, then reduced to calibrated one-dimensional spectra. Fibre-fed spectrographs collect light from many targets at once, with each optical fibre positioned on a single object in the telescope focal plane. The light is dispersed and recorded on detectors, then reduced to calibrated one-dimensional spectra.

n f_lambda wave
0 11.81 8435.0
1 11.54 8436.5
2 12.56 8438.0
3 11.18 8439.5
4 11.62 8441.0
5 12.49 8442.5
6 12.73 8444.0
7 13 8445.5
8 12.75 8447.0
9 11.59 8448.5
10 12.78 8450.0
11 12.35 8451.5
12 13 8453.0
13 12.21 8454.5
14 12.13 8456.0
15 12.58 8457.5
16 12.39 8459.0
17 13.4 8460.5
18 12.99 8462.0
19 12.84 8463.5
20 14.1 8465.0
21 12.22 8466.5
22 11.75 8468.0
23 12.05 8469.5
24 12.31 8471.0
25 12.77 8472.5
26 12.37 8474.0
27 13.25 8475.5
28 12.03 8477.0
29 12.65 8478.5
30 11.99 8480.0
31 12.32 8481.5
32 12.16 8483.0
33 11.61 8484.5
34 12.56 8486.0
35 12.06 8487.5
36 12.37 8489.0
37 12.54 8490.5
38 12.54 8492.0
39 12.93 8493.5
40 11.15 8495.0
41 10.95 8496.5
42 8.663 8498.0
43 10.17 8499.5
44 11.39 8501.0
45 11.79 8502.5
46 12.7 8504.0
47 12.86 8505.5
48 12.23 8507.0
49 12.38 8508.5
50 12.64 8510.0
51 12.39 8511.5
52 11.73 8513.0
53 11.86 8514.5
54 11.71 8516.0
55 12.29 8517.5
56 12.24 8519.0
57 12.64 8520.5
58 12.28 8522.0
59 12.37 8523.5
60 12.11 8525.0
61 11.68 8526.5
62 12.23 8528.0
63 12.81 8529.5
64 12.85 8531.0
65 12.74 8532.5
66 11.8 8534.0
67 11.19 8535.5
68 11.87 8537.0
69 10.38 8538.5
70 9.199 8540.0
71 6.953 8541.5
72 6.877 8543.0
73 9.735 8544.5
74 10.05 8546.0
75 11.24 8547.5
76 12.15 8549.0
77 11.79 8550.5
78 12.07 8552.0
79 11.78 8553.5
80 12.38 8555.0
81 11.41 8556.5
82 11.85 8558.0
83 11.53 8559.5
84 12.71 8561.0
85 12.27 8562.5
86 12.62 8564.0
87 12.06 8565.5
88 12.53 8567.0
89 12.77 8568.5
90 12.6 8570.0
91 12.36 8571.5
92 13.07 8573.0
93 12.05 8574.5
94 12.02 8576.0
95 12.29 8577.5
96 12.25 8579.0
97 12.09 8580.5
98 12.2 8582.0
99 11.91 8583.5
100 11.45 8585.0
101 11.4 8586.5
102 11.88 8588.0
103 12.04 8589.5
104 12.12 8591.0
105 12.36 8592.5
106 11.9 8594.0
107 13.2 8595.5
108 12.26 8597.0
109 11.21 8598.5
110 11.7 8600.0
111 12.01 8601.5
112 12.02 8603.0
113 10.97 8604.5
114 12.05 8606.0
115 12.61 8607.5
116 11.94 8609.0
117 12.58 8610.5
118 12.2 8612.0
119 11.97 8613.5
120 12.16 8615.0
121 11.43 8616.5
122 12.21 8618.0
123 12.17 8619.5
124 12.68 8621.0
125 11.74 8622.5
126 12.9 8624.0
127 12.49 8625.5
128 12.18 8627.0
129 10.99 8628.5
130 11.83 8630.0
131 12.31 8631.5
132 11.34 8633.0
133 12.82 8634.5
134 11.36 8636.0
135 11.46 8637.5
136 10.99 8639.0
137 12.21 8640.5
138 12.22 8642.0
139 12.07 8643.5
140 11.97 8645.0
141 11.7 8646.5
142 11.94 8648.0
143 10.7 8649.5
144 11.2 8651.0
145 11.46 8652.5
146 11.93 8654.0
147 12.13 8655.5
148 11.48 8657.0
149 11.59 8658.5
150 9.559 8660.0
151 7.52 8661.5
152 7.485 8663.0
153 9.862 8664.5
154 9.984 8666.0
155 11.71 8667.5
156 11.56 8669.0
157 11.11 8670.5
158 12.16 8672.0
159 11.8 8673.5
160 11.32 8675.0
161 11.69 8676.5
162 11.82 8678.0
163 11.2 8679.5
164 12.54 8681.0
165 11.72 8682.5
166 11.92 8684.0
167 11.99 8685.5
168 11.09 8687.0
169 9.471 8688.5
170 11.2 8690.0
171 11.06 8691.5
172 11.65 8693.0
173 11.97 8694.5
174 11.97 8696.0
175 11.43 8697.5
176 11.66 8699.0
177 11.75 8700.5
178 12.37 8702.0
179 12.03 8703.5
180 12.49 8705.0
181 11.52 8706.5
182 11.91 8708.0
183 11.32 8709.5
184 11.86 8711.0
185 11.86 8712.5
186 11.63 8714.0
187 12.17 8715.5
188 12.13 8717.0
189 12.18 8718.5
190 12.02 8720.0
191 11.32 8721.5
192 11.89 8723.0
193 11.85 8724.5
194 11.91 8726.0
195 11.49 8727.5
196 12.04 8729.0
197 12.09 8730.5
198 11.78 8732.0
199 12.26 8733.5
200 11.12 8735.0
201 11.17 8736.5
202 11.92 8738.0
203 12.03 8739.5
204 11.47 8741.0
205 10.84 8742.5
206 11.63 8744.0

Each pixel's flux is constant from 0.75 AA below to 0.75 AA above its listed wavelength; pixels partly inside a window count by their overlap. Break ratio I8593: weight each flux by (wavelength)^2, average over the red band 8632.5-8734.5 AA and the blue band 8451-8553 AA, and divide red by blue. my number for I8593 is 1.01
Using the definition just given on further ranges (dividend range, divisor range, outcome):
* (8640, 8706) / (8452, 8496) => 0.96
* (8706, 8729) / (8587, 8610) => 1.01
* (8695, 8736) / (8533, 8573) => 1.08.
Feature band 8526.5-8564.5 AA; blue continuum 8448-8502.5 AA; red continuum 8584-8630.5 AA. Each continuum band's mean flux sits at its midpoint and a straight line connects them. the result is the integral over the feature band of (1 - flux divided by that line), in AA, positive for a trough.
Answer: 2.5 AA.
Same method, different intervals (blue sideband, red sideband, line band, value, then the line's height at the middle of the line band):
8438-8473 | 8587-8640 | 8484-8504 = 1.2 AA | 12.4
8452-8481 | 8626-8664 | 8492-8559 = 3.5 AA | 12.2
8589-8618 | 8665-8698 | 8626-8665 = 1.6 AA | 11.7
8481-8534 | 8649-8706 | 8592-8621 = -1.2 AA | 11.6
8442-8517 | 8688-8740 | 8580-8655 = 0.1 AA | 11.9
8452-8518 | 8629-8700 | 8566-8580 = -0.8 AA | 11.8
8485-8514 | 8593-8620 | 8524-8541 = 0.4 AA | 11.9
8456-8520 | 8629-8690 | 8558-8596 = -1.6 AA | 11.7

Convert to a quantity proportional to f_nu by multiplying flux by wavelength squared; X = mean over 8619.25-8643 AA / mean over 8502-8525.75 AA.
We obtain 1.00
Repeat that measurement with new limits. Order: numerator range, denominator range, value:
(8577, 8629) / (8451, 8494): 0.99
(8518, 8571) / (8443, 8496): 0.95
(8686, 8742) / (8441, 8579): 1.02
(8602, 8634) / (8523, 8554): 1.10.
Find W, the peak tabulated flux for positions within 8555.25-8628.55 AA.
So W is 13.2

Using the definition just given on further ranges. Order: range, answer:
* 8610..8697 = 12.9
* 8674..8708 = 12.54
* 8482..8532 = 12.93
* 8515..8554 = 12.85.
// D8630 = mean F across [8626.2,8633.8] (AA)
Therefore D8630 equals 11.7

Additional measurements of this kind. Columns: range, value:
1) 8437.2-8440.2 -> 11.9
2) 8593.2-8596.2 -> 12.5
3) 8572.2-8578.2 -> 12.4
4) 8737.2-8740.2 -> 12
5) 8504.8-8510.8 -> 12.5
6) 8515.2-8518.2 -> 12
